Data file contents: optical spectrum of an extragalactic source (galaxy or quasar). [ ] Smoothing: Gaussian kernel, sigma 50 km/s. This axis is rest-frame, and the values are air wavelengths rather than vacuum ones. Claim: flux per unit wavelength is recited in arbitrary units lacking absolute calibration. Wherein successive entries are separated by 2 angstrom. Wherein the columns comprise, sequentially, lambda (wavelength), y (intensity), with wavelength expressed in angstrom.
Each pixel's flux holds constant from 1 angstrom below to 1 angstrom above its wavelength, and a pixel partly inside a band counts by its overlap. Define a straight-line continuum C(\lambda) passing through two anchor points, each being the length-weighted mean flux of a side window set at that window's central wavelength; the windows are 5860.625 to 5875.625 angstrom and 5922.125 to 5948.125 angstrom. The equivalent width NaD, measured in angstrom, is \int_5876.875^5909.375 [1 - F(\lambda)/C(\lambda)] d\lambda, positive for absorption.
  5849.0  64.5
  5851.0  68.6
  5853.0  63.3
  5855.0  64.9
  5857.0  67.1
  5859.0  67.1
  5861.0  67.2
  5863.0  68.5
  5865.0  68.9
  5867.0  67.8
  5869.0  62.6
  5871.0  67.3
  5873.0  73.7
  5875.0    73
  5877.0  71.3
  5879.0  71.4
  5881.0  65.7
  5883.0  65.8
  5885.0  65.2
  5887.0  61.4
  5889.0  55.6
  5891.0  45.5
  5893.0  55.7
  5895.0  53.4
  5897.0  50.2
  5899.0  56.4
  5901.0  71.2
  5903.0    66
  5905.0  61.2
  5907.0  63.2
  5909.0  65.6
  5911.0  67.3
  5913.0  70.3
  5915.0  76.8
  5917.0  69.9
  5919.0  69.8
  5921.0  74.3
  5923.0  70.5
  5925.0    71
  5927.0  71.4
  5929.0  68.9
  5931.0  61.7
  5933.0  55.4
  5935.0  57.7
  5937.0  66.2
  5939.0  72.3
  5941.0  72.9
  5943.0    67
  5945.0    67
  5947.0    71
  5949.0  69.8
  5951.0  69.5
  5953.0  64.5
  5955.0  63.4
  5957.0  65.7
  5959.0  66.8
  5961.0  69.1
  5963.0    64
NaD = 3.3 angstrom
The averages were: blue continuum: 68.6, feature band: 61.1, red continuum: 67.2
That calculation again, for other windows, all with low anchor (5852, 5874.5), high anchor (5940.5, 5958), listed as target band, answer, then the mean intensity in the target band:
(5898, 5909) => 0.6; 63.8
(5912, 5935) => -0.3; 68.6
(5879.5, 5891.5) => 1.1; 60.9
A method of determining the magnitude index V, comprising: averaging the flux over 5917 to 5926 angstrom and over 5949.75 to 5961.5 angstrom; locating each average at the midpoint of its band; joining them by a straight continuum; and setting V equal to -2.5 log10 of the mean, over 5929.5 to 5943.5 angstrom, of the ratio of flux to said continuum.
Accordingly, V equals 0.069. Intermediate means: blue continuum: 71.2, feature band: 64.8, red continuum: 66.5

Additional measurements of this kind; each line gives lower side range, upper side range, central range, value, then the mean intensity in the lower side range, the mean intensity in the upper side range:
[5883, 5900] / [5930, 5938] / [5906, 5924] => -0.193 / 56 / 60.2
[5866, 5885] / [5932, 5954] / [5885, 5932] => 0.055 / 68.5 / 66.7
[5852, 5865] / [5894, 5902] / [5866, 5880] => -0.103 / 66.5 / 57.8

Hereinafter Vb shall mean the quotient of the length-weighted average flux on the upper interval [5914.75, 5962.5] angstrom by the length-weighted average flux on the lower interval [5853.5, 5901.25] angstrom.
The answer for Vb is 1.1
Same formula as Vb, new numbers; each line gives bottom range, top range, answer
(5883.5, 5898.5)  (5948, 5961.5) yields 1.20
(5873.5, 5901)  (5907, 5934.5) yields 1.11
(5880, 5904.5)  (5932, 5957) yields 1.12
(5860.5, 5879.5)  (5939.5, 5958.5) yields 0.98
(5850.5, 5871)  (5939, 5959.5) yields 1.02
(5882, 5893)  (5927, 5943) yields 1.12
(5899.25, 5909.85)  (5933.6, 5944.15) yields 1.03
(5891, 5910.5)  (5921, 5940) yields 1.11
